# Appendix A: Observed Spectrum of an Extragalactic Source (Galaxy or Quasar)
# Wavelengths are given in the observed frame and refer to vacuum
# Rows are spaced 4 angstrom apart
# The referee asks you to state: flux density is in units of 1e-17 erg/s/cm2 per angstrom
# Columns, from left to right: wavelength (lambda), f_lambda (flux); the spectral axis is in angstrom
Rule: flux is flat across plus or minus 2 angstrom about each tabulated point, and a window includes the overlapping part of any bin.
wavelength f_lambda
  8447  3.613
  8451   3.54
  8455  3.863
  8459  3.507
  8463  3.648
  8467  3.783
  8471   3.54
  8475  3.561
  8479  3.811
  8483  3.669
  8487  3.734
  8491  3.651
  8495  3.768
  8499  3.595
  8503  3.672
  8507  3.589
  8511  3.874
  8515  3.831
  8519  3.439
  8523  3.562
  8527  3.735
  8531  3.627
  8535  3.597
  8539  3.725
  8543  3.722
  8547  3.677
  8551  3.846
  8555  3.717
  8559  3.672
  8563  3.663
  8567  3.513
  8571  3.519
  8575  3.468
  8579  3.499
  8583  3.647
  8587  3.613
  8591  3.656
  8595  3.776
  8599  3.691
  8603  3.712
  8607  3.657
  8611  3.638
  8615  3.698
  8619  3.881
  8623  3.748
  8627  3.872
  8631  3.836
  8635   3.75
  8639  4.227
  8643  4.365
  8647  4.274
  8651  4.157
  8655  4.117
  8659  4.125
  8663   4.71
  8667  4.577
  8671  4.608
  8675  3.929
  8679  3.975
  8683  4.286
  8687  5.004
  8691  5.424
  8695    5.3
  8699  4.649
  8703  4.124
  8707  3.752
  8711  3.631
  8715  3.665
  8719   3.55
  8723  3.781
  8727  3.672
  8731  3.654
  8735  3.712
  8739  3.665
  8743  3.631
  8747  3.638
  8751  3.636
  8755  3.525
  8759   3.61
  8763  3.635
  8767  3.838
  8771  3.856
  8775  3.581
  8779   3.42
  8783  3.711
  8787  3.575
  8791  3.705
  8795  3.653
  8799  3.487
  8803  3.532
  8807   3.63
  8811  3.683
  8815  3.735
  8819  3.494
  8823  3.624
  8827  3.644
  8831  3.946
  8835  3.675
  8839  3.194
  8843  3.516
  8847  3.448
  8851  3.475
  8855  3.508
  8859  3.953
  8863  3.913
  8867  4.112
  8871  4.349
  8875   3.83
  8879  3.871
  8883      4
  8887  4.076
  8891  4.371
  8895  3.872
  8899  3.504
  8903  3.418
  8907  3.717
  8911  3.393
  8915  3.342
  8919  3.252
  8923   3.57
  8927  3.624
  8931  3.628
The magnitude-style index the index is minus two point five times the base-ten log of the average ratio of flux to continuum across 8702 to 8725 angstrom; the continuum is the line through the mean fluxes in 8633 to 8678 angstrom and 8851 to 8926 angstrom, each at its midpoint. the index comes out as 0.11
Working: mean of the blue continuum 4.25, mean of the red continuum 3.77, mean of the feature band 3.73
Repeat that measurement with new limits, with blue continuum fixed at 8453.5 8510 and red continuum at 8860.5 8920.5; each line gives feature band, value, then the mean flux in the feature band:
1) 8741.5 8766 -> 0.041 mag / 3.62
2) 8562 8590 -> 0.043 mag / 3.56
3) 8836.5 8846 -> 0.124 mag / 3.38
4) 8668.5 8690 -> -0.181 mag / 4.41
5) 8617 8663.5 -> -0.096 mag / 4.07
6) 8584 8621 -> 0.003 mag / 3.7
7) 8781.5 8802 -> 0.046 mag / 3.62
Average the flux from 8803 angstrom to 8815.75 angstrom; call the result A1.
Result 3.65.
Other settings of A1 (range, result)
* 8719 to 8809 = 3.64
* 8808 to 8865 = 3.63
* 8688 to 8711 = 4.58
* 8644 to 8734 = 4.22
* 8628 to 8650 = 4.08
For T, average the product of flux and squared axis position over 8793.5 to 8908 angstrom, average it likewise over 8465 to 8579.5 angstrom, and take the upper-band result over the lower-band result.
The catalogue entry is 1.10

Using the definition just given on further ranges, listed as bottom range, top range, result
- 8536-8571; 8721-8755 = 1.04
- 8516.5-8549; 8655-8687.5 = 1.24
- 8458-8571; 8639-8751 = 1.18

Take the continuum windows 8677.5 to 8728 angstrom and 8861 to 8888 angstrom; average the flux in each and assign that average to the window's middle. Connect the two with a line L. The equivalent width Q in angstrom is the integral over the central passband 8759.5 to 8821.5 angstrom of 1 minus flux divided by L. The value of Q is 7.3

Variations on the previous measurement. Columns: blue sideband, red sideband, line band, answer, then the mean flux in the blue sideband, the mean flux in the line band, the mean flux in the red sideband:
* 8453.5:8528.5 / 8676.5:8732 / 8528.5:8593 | 3.42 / 3.67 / 3.64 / 4.18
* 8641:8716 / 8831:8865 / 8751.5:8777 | 1.96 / 4.36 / 3.67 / 3.61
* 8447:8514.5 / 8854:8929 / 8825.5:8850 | 1.29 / 3.68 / 3.57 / 3.78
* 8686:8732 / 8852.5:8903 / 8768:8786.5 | 1.94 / 4.18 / 3.65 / 3.92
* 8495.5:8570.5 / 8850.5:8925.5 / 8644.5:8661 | -2.10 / 3.67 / 4.17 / 3.77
